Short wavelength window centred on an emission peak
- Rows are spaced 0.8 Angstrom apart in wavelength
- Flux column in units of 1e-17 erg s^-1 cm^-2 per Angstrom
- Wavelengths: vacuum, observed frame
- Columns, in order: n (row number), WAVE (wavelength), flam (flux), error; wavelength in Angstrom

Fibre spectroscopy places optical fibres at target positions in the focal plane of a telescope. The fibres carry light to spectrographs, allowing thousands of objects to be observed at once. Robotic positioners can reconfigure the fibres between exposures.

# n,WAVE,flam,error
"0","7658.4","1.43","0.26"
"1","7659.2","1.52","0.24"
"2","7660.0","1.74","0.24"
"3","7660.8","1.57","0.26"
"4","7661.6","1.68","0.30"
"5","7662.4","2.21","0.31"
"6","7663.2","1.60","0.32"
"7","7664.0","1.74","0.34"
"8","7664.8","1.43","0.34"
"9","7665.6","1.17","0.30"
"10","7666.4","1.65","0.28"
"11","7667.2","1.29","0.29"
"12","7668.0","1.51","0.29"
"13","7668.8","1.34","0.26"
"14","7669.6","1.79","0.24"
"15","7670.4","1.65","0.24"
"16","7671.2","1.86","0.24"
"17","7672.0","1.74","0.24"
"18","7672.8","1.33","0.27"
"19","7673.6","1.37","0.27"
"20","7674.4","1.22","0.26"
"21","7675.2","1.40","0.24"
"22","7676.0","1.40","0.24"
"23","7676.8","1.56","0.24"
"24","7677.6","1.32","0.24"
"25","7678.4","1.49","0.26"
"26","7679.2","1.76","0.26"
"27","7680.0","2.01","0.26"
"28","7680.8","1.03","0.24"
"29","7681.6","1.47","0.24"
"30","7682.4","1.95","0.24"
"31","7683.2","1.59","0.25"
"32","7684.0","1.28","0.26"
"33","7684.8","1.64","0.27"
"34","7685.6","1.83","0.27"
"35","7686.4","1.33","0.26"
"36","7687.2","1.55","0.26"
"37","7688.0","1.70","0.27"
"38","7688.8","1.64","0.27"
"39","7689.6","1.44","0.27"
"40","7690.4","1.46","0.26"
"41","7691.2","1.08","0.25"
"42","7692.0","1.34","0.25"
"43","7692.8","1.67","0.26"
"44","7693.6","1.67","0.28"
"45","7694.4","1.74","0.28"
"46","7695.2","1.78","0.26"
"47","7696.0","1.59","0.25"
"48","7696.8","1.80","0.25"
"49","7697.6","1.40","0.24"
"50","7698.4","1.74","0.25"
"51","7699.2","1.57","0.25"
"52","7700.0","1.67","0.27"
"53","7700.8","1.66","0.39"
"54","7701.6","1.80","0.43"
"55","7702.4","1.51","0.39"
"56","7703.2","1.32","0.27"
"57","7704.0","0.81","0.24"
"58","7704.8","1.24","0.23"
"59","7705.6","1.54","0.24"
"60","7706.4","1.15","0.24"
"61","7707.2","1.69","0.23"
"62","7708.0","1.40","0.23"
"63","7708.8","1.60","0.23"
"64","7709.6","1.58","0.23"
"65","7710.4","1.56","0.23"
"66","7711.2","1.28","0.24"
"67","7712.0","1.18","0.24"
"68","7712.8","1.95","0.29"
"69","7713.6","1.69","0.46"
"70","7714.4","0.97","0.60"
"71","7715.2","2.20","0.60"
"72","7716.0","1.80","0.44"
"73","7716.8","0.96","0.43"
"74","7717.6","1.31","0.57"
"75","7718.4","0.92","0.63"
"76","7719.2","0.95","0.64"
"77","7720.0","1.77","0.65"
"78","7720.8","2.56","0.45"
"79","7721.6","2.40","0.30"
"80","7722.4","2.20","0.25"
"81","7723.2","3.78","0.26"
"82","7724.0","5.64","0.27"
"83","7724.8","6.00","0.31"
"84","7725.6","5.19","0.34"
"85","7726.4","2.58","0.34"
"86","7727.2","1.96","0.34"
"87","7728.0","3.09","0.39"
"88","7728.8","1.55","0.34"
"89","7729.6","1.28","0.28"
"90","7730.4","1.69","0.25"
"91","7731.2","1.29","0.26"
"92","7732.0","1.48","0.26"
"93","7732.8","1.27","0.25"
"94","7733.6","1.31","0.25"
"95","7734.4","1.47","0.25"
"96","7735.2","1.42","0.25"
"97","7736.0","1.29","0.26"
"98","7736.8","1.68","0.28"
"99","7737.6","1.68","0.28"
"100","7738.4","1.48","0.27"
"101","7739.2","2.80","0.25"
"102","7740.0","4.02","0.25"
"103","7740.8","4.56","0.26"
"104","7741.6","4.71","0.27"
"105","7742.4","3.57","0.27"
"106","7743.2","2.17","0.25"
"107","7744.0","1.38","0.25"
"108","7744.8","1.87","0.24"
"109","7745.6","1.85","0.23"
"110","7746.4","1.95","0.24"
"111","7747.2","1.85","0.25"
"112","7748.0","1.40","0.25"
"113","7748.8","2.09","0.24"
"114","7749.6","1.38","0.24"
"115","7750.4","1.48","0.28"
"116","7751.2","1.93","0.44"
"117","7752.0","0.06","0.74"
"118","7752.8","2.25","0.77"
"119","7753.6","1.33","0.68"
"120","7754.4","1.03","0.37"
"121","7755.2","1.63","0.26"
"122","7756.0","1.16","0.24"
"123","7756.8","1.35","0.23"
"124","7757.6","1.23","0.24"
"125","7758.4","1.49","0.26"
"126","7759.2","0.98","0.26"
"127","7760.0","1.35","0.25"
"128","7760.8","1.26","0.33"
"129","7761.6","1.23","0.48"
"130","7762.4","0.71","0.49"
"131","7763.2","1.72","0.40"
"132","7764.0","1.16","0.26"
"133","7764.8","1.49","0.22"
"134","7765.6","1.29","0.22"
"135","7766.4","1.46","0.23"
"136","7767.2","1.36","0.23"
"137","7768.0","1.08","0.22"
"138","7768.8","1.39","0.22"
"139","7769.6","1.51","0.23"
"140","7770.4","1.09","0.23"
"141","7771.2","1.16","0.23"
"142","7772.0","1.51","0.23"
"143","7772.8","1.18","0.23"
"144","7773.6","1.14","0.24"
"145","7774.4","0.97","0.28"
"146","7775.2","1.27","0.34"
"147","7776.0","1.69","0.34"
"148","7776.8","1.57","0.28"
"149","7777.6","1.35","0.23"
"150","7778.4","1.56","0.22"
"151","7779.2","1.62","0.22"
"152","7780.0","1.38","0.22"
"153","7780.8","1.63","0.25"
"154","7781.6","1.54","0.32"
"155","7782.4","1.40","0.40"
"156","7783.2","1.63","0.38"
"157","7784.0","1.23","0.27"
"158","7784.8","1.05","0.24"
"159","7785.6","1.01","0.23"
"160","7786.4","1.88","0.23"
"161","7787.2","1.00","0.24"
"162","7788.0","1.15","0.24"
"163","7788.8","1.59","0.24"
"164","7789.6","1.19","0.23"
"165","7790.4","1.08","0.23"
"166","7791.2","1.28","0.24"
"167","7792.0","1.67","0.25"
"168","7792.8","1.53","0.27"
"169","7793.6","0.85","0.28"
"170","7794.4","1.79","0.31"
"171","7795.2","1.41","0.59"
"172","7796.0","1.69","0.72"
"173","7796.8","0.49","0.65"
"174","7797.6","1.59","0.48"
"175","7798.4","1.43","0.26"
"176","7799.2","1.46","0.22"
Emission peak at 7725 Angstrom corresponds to [S II]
